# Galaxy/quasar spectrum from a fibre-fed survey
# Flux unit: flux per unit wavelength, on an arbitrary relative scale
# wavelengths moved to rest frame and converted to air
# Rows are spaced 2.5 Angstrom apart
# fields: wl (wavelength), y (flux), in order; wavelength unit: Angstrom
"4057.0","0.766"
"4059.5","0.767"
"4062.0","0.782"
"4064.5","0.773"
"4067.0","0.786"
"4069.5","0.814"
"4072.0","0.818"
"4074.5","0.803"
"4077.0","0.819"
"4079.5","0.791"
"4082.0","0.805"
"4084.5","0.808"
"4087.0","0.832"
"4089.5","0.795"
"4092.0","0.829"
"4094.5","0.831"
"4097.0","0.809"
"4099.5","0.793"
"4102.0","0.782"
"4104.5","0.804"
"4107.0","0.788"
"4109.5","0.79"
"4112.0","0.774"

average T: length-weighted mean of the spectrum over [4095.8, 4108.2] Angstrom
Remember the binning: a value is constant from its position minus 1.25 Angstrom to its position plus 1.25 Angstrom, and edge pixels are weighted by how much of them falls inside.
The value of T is 0.795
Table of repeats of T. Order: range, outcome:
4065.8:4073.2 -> 0.806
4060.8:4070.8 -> 0.789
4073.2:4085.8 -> 0.805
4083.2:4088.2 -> 0.82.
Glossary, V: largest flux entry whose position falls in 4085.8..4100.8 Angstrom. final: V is 0.832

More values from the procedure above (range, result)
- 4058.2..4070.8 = 0.814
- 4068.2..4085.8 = 0.819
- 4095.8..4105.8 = 0.809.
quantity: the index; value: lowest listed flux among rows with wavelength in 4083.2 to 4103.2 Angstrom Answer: 0.782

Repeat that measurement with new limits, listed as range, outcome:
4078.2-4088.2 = 0.791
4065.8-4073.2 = 0.786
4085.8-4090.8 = 0.795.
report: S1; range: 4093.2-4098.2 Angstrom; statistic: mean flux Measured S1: 0.82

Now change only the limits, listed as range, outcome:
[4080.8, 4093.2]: 0.814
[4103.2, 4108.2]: 0.796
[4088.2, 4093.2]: 0.812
